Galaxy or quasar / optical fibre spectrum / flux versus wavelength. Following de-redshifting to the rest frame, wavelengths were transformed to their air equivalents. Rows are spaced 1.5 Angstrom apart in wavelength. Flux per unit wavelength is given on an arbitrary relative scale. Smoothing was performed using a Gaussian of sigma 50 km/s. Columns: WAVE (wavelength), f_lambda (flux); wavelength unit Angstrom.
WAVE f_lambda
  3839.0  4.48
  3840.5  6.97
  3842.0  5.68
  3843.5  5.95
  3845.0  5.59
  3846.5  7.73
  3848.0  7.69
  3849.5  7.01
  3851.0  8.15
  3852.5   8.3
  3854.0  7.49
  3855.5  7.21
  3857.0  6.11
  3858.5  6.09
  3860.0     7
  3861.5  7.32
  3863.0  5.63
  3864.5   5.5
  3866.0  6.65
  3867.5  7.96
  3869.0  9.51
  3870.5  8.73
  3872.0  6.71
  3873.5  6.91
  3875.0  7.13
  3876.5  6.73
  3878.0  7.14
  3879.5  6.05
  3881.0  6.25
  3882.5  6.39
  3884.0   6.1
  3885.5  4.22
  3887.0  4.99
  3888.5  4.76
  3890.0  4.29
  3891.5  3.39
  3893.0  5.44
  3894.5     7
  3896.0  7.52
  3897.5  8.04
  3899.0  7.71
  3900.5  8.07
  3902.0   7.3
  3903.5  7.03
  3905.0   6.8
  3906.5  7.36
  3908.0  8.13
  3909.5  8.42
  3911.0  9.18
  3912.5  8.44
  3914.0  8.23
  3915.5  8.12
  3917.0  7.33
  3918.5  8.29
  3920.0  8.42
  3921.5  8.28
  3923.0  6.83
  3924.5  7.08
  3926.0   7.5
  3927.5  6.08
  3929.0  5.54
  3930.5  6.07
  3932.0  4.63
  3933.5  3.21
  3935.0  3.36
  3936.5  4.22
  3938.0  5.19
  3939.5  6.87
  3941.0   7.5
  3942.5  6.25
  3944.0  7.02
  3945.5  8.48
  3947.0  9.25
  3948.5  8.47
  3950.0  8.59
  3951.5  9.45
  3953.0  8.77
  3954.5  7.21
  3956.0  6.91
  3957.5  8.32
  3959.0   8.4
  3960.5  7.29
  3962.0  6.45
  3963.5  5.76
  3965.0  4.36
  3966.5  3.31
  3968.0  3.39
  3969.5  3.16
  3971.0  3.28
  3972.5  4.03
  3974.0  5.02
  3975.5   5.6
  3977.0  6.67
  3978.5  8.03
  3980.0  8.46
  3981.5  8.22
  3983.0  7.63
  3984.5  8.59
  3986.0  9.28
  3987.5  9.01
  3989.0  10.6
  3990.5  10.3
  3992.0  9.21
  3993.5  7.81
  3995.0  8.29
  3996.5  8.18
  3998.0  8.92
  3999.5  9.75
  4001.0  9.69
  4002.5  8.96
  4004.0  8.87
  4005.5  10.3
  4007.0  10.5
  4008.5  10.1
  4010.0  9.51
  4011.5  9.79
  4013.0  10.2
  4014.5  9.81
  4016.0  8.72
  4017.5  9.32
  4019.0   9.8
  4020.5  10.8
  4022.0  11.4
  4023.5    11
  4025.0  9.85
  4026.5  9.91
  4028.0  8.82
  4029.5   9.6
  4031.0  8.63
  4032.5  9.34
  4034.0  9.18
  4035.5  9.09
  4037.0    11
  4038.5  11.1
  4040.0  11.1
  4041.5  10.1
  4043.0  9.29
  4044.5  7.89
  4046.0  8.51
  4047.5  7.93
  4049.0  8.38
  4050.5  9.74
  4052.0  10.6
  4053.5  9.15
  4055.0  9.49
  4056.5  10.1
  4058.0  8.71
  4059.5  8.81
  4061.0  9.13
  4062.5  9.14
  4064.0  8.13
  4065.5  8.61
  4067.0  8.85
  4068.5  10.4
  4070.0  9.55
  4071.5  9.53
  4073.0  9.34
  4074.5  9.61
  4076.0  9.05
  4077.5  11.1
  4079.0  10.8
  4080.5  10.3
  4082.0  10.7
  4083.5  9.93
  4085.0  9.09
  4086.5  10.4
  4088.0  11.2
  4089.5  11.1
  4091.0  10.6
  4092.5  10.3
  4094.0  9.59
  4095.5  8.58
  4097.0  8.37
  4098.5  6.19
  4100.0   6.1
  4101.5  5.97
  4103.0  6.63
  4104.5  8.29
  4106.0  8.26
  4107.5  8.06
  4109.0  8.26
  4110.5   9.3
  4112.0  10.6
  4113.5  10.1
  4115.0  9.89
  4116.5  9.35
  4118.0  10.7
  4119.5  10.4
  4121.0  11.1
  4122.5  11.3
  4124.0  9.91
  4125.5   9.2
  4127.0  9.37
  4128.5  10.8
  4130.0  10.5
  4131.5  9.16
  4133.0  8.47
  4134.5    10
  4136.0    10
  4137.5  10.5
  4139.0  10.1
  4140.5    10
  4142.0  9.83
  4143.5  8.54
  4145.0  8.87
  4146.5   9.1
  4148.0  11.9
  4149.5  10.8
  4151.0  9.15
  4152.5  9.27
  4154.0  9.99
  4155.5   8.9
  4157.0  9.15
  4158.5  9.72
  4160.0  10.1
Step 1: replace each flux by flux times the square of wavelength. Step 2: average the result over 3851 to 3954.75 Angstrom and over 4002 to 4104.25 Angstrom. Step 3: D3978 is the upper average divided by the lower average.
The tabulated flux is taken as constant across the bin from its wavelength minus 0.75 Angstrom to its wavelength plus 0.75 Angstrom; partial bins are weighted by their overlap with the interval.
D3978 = 1.47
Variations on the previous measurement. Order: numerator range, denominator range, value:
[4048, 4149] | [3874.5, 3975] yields 1.58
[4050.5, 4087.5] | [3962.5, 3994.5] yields 1.49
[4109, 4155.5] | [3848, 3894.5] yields 1.73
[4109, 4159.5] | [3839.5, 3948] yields 1.63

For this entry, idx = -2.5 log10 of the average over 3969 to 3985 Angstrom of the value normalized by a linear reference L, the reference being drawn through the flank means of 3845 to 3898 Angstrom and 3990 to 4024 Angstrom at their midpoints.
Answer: 0.39 mag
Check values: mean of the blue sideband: 6.64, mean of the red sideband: 9.6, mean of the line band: 6.26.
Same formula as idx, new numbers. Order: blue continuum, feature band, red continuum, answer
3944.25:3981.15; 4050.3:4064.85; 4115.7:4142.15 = -0.086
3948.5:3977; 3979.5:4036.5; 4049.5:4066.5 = -0.234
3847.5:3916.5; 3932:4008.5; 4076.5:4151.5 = 0.093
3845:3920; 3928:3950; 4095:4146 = 0.208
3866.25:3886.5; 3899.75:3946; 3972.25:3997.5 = 0.063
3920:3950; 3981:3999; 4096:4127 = -0.216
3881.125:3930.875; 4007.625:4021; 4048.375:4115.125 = -0.171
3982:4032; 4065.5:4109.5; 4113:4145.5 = 0.068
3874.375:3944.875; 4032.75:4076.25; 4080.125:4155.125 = -0.090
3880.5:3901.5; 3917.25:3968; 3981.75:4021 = 0.126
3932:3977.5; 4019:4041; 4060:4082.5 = -0.198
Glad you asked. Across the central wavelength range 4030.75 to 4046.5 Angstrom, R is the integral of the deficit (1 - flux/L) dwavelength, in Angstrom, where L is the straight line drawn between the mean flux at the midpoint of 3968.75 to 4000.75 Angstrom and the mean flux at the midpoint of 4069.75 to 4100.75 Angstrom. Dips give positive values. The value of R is -1.7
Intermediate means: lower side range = 7.65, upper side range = 9.59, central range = 9.61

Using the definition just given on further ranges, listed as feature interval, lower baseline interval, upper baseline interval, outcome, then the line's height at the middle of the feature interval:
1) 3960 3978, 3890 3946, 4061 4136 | 6.4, 7.57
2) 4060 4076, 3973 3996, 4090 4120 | -1.2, 8.58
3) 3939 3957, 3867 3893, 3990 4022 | 0.2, 8.02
